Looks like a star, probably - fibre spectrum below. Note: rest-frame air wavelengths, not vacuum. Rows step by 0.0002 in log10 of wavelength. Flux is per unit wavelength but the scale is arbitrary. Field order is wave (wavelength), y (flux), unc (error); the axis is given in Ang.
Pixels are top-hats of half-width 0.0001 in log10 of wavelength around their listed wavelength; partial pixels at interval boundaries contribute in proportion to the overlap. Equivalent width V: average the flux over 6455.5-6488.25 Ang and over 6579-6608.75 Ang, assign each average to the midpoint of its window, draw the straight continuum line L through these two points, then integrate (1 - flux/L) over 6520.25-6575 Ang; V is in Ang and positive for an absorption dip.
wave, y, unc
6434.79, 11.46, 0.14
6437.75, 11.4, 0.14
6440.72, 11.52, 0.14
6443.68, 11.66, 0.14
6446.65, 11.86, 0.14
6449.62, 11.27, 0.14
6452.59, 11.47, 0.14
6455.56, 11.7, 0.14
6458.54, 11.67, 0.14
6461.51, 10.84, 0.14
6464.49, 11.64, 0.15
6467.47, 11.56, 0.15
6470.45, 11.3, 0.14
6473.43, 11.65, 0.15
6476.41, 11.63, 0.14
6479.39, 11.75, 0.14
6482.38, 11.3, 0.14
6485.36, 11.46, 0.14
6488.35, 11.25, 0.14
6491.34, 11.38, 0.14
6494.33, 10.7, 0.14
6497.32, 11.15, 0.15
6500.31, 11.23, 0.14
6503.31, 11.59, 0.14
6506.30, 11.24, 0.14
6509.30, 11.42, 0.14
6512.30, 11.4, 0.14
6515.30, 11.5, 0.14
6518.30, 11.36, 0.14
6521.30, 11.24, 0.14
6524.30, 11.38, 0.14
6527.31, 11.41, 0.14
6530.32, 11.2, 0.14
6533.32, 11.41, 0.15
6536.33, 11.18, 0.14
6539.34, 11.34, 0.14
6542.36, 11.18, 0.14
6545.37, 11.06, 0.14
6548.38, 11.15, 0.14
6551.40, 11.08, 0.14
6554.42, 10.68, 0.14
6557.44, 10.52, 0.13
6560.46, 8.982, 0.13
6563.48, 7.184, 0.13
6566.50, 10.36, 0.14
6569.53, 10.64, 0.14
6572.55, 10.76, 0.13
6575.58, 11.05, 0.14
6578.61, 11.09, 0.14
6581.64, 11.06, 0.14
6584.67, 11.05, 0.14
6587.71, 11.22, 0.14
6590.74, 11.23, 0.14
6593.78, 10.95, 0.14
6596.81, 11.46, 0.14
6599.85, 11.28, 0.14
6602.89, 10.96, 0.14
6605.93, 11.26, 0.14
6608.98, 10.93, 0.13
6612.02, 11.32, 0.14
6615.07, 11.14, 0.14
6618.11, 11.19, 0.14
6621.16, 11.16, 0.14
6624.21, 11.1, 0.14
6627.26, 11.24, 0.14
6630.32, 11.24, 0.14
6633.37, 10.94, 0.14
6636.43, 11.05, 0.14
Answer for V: 2.8 Ang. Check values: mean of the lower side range 11.5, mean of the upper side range 11.1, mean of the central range 10.7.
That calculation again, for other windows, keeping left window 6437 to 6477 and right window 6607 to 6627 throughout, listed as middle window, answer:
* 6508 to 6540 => 0.03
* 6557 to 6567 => 2.00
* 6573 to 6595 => 0.28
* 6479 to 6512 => 0.35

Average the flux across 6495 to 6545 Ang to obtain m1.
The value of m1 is 11.3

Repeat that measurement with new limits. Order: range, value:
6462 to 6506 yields 11.4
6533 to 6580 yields 10.6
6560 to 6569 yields 9.02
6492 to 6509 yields 11.2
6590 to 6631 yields 11.2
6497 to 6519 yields 11.4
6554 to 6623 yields 10.8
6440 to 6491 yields 11.5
